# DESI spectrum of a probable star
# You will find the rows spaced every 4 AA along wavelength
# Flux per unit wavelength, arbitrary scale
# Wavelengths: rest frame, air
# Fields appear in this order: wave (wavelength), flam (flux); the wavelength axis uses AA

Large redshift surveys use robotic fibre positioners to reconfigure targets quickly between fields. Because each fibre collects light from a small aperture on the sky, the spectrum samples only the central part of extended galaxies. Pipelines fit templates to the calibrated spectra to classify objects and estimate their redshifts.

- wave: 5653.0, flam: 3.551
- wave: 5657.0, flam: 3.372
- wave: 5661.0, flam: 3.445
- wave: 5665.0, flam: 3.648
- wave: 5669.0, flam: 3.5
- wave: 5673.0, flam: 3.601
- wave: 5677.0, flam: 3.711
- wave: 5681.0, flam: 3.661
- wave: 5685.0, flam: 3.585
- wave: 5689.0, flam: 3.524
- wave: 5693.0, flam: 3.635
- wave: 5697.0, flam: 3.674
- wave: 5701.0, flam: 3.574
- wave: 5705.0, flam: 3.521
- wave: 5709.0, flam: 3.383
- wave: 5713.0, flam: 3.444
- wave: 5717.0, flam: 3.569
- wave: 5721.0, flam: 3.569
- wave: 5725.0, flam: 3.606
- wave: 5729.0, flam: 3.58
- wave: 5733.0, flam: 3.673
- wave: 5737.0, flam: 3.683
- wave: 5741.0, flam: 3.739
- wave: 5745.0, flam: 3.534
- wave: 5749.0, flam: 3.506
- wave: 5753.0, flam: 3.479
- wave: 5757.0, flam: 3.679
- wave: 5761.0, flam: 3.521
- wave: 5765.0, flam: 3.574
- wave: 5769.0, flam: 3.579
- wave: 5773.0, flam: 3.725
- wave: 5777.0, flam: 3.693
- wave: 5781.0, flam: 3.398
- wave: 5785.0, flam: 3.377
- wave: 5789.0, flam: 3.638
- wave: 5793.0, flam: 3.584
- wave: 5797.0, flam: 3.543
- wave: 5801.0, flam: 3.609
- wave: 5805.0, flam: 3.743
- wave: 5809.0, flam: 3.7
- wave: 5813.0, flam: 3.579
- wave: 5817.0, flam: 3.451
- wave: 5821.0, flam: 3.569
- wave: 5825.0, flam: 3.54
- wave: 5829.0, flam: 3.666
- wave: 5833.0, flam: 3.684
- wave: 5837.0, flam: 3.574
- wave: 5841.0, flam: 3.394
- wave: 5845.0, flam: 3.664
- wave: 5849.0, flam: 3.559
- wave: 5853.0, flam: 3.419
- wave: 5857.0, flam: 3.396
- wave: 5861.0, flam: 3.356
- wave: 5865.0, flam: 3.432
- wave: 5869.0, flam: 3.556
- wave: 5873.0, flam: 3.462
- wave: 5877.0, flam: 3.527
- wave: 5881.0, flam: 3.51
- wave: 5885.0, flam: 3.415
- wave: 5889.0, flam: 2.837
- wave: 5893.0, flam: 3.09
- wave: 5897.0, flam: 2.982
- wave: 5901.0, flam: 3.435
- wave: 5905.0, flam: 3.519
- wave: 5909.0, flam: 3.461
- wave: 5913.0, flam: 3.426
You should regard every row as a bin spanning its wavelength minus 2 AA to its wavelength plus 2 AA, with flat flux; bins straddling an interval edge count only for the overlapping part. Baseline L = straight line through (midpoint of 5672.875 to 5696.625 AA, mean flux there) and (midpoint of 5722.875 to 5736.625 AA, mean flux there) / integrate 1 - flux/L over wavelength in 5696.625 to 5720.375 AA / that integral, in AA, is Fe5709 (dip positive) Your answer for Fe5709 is 0.7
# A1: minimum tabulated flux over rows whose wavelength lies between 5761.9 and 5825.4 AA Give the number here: 3.377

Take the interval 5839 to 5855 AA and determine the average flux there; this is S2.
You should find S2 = 3.51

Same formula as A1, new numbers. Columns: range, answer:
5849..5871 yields 3.356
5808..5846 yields 3.394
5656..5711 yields 3.372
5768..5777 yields 3.579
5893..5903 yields 2.982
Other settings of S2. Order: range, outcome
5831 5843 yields 3.55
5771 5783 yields 3.61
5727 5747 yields 3.64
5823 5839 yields 3.62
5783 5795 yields 3.53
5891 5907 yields 3.26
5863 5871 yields 3.49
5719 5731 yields 3.58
